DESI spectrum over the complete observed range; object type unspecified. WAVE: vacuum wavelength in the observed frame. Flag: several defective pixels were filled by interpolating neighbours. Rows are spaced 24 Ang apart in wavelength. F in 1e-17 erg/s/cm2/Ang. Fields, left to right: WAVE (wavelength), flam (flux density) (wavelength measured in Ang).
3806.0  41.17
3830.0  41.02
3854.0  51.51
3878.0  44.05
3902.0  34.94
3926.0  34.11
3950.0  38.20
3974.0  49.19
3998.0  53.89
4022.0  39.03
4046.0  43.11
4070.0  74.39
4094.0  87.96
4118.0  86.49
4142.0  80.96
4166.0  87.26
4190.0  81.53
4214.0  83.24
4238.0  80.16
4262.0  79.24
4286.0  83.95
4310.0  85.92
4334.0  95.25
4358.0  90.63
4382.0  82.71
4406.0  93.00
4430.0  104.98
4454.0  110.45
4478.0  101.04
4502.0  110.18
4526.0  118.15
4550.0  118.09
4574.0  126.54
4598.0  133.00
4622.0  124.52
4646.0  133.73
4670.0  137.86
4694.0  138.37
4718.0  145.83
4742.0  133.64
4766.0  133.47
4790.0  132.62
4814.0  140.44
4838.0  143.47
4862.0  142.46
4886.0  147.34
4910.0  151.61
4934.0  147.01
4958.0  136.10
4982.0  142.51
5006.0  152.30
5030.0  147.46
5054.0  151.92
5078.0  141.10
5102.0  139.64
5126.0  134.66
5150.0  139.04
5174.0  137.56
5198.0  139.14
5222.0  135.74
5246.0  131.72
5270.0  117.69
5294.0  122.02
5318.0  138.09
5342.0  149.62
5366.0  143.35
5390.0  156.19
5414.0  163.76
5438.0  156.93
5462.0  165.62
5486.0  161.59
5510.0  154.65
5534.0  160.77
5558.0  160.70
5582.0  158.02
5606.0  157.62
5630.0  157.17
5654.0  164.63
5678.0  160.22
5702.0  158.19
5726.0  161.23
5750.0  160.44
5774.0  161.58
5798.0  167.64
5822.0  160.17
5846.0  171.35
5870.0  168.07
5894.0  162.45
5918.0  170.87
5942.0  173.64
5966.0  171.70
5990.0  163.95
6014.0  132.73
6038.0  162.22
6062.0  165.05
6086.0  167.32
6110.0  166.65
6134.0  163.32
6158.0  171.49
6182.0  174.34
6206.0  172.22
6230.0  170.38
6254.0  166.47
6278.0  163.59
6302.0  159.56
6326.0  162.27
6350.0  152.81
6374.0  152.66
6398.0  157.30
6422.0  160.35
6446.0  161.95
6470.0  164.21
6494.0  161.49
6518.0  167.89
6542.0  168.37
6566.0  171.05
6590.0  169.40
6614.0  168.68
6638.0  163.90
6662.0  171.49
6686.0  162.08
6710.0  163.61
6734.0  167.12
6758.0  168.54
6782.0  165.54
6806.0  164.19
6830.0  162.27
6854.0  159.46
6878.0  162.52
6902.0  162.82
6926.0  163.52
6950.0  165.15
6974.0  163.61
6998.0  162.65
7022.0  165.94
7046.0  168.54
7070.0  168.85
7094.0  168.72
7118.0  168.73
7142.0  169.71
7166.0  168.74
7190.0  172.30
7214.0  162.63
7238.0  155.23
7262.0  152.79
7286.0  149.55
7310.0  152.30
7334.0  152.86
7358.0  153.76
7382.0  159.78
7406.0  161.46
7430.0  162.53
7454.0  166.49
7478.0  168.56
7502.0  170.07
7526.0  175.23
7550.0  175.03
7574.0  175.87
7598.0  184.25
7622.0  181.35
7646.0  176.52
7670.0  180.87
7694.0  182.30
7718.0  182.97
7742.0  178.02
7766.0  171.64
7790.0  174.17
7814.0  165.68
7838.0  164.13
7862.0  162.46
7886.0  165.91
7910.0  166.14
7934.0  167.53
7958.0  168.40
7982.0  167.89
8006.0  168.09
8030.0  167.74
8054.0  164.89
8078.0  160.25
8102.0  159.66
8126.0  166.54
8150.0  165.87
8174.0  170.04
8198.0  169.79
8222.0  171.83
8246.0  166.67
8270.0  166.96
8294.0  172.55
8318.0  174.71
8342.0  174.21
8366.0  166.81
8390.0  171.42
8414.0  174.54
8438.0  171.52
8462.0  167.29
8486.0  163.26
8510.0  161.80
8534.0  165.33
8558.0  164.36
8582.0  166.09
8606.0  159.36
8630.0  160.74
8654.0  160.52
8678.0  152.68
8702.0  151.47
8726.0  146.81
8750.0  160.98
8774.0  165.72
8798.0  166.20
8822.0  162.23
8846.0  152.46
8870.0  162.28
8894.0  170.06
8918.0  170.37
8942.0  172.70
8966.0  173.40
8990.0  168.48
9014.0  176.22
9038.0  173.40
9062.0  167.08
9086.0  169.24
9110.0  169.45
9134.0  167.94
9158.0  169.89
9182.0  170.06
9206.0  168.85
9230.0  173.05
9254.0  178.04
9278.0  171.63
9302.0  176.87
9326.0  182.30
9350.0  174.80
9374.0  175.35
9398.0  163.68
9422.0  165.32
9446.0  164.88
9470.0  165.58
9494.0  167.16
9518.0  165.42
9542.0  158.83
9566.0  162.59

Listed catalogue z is 0.02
